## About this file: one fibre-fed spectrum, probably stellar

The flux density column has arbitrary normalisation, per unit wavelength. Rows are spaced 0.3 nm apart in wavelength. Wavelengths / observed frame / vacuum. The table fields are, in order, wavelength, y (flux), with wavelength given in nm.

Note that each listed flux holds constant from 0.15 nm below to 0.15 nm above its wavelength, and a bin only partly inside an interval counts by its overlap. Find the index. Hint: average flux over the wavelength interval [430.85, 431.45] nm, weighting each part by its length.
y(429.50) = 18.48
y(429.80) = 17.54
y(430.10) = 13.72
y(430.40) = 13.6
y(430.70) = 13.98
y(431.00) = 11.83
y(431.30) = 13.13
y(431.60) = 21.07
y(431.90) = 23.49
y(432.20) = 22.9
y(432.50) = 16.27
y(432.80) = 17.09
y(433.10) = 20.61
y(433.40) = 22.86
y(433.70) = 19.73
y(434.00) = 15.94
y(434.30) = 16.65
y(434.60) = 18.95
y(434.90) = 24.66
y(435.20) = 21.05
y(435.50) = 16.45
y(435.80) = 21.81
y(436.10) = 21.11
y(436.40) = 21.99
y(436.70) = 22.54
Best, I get 12.5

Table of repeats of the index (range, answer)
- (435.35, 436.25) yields 19.8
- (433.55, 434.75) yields 17.8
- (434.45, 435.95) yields 20.6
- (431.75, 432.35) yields 23.2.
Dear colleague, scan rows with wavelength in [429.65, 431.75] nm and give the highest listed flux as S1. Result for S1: 21.07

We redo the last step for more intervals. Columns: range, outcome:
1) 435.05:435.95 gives 21.81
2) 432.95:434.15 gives 22.86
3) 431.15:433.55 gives 23.49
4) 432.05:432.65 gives 22.9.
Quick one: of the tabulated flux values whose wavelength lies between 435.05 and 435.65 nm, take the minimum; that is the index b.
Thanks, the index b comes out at 16.45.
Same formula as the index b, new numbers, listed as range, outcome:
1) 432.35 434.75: 15.94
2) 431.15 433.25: 13.13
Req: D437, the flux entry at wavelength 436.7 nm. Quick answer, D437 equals 22.54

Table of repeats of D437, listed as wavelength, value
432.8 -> 17.09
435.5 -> 16.45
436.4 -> 21.99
